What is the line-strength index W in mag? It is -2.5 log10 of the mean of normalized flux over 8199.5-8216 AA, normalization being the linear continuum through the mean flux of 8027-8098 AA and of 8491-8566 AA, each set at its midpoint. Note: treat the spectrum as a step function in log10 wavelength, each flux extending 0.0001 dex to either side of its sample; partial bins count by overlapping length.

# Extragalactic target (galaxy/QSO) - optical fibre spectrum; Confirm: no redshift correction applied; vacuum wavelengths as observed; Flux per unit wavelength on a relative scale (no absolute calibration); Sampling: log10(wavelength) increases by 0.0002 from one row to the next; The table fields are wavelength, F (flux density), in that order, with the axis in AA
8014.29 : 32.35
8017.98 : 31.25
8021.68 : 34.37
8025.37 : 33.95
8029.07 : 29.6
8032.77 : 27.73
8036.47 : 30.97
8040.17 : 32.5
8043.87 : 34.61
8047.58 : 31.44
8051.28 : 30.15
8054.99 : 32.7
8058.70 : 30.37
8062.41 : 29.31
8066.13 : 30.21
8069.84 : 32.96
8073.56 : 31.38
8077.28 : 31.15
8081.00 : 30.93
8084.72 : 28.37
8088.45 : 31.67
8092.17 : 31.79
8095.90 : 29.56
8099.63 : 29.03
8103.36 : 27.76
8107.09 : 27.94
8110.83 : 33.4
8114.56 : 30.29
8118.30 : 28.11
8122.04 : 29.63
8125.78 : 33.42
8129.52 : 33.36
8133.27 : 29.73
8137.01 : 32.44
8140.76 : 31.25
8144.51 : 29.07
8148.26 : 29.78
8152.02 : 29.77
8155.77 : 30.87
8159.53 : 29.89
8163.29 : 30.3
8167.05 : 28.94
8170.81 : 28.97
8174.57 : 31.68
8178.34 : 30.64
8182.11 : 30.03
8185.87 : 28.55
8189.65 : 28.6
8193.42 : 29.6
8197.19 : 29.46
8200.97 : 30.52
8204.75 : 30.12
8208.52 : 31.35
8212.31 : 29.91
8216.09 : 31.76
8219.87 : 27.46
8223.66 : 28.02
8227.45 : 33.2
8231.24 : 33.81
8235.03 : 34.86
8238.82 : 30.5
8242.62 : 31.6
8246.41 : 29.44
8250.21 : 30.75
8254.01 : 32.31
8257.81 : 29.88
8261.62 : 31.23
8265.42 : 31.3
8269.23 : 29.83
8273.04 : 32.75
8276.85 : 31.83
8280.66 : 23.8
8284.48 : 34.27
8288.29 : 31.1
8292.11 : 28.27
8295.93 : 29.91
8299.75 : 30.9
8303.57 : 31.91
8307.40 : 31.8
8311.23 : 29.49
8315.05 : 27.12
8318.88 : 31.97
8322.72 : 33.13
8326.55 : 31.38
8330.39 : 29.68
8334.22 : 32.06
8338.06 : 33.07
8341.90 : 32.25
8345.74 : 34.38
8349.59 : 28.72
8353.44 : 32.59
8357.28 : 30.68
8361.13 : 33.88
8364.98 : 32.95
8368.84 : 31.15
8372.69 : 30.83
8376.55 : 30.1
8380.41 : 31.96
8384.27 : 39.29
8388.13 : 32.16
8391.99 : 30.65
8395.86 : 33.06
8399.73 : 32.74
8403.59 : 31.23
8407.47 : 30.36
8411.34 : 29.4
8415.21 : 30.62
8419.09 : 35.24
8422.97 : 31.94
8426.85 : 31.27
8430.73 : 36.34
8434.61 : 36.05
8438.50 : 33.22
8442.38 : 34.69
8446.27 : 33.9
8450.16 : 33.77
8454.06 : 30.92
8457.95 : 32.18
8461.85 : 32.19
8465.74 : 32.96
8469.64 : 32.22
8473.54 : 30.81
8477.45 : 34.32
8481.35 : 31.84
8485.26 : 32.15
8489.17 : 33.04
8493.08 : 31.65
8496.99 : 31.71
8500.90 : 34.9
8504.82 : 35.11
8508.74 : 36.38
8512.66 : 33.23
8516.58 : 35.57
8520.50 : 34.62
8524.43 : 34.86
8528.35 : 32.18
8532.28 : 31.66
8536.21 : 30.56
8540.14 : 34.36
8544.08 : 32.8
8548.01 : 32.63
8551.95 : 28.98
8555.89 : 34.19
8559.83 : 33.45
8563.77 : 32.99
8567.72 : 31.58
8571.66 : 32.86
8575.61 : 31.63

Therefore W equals 0.04 mag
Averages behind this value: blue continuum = 30.9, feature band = 30.6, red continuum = 33.2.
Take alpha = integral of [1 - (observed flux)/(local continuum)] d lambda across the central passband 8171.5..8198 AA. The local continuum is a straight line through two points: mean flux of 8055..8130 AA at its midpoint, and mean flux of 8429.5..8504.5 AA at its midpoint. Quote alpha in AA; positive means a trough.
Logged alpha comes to 1.2 AA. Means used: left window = 30.5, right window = 33.1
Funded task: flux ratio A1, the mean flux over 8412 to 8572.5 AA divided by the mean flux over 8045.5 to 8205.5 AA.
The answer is 1.09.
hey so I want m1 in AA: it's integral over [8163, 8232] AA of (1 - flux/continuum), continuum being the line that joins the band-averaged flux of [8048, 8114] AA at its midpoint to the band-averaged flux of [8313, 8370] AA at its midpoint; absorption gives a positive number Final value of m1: 2.1 AA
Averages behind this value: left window 30.5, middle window 30.1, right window 31.7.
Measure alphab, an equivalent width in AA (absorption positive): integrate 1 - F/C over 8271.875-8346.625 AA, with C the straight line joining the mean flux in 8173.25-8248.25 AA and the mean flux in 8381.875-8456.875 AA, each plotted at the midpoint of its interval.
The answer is 1.7 AA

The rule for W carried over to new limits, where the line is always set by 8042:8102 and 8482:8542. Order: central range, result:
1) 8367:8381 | 0.06 mag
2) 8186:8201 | 0.08 mag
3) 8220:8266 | 0.02 mag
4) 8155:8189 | 0.06 mag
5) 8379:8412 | 0.01 mag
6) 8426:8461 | -0.02 mag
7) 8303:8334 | 0.05 mag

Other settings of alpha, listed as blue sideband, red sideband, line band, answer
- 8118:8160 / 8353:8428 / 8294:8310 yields 0.29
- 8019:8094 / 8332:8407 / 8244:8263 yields 0.70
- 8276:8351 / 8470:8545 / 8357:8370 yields -0.39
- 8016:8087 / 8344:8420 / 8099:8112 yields 0.84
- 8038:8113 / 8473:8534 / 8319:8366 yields 0.62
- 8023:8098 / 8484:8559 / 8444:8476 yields 0.48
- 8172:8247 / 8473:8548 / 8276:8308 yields 1.01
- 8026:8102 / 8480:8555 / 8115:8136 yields 0.19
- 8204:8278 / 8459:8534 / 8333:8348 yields -0.45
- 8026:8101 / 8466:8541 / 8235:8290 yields 1.77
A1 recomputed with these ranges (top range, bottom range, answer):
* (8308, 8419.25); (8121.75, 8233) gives 1.04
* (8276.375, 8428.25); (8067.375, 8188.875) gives 1.04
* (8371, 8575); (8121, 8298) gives 1.07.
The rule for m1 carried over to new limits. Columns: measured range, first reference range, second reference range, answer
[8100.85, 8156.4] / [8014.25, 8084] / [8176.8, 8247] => 0.96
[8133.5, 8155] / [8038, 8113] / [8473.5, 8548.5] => 0.56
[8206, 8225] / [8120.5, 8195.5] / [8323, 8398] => 0.67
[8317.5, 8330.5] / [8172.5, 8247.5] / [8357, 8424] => -0.09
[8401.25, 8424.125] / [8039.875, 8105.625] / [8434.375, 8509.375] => 0.89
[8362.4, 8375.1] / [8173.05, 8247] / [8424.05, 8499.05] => 0.13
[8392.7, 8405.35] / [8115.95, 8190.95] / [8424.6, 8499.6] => 0.07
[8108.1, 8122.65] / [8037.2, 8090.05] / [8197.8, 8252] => 0.41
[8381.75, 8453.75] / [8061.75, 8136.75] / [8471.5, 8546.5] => -0.88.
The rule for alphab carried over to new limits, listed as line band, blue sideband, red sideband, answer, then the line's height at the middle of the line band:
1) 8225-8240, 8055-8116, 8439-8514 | -0.8 AA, 31.4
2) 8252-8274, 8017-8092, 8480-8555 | 0.7 AA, 32.1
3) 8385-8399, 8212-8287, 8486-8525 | 0.0 AA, 32.7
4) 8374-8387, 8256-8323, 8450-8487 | -0.9 AA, 31.4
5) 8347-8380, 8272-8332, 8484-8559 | -0.2 AA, 31.3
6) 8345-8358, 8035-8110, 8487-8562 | 0.4 AA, 32.3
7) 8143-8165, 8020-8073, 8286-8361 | 1.0 AA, 31.4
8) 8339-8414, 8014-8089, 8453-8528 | 1.6 AA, 32.7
